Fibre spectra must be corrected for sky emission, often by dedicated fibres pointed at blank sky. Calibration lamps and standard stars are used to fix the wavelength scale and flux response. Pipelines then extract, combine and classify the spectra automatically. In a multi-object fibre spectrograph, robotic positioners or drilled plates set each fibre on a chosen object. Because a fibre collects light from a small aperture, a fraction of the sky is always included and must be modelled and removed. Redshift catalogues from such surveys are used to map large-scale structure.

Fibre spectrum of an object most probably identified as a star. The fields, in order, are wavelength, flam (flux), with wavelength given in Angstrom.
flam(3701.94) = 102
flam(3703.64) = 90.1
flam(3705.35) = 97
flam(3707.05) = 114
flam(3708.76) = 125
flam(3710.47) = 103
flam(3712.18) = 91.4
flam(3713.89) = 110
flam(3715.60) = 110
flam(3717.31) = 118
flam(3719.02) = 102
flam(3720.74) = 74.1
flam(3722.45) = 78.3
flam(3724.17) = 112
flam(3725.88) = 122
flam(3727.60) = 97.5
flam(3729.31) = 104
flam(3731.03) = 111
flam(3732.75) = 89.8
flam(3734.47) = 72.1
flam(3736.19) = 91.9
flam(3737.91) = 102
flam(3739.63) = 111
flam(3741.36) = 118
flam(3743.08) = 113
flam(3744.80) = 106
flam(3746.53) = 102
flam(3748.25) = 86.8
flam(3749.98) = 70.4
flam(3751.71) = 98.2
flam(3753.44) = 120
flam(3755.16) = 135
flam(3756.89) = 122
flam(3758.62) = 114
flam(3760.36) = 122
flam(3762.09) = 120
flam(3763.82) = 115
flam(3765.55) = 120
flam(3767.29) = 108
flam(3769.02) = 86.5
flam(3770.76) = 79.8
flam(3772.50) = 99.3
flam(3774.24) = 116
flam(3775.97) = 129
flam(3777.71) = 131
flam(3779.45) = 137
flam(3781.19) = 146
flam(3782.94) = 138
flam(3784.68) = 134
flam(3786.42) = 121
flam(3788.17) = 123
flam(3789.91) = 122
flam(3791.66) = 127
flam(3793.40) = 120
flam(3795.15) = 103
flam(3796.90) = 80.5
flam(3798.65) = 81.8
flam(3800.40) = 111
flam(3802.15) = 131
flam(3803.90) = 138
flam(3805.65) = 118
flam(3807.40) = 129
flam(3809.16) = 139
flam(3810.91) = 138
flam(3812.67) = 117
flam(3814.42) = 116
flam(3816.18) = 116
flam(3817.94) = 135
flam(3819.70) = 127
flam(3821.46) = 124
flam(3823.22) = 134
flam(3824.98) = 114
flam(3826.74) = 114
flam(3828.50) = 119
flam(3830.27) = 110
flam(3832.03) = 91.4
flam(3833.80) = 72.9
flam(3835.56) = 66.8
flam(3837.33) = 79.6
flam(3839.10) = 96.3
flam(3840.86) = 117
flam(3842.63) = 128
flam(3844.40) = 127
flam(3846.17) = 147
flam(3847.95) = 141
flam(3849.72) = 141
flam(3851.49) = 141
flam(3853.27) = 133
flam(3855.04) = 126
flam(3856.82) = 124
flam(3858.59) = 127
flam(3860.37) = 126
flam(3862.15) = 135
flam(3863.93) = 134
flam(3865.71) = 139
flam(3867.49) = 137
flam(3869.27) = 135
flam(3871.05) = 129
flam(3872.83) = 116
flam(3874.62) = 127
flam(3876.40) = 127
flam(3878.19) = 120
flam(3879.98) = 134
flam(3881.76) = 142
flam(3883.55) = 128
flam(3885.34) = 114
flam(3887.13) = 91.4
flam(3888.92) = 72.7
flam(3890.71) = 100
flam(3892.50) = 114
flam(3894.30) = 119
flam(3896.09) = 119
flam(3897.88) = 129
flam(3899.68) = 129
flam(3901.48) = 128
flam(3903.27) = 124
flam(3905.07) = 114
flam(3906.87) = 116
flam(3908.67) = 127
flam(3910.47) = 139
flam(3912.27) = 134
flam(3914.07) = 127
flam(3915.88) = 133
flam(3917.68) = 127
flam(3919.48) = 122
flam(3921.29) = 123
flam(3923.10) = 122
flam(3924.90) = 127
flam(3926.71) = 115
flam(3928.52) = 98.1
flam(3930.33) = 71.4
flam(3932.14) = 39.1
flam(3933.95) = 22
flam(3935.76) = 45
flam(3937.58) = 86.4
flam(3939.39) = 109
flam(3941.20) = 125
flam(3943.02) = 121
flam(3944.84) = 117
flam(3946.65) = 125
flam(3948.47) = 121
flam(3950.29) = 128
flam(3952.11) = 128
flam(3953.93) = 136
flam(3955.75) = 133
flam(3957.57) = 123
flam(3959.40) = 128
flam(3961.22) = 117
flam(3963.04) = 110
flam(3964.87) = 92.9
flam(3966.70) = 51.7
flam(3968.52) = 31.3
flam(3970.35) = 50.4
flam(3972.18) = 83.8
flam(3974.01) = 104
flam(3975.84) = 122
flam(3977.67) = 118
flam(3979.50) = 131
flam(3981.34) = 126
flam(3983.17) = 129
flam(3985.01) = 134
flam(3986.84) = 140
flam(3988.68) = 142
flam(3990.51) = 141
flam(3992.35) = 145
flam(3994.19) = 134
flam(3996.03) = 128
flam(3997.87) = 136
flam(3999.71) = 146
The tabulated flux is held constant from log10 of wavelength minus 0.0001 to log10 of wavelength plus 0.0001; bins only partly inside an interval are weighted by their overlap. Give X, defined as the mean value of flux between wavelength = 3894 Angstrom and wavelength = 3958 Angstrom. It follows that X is 114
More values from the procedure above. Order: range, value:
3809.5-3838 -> 112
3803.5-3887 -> 123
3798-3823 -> 124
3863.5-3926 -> 123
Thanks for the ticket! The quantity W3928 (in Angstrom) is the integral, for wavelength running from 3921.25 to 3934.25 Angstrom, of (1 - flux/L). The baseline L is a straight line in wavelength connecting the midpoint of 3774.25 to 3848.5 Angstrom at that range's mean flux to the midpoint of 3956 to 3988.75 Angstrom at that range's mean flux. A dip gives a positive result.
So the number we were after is 2.3 Angstrom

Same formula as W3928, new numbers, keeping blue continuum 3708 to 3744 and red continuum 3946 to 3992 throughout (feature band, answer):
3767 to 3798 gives -3.3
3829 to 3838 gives 1.8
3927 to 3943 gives 4.8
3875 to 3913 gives -3.3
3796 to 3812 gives -1.8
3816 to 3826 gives -1.7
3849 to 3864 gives -3.1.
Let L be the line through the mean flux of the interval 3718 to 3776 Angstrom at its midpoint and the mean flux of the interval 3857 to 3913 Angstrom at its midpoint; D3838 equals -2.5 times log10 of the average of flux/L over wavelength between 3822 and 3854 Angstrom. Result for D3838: 0.02 mag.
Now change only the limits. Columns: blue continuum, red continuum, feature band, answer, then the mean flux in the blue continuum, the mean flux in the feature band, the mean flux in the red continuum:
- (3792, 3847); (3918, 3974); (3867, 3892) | -0.11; 114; 119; 100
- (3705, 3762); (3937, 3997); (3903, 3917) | -0.13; 105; 127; 116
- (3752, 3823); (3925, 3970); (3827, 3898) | -0.09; 120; 119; 98.8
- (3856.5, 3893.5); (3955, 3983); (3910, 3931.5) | -0.05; 122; 118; 102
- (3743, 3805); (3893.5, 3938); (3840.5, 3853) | -0.21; 114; 135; 110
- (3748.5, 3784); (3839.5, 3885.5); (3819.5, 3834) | 0.11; 115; 113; 130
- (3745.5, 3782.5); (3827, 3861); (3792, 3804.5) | 0.05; 113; 109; 116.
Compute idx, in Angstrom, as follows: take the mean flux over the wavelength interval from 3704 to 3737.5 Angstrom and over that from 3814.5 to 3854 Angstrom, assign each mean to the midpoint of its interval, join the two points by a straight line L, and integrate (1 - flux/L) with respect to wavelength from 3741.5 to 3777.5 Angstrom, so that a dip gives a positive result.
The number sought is -0.8 Angstrom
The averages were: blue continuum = 101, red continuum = 117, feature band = 109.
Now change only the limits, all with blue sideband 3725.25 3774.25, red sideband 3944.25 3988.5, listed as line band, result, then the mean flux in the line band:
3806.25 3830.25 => -3.8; 124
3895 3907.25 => -1.4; 123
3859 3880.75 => -4.2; 130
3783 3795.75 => -2.0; 123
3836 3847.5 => -0.7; 115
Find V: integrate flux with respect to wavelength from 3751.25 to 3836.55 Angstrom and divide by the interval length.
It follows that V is 117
